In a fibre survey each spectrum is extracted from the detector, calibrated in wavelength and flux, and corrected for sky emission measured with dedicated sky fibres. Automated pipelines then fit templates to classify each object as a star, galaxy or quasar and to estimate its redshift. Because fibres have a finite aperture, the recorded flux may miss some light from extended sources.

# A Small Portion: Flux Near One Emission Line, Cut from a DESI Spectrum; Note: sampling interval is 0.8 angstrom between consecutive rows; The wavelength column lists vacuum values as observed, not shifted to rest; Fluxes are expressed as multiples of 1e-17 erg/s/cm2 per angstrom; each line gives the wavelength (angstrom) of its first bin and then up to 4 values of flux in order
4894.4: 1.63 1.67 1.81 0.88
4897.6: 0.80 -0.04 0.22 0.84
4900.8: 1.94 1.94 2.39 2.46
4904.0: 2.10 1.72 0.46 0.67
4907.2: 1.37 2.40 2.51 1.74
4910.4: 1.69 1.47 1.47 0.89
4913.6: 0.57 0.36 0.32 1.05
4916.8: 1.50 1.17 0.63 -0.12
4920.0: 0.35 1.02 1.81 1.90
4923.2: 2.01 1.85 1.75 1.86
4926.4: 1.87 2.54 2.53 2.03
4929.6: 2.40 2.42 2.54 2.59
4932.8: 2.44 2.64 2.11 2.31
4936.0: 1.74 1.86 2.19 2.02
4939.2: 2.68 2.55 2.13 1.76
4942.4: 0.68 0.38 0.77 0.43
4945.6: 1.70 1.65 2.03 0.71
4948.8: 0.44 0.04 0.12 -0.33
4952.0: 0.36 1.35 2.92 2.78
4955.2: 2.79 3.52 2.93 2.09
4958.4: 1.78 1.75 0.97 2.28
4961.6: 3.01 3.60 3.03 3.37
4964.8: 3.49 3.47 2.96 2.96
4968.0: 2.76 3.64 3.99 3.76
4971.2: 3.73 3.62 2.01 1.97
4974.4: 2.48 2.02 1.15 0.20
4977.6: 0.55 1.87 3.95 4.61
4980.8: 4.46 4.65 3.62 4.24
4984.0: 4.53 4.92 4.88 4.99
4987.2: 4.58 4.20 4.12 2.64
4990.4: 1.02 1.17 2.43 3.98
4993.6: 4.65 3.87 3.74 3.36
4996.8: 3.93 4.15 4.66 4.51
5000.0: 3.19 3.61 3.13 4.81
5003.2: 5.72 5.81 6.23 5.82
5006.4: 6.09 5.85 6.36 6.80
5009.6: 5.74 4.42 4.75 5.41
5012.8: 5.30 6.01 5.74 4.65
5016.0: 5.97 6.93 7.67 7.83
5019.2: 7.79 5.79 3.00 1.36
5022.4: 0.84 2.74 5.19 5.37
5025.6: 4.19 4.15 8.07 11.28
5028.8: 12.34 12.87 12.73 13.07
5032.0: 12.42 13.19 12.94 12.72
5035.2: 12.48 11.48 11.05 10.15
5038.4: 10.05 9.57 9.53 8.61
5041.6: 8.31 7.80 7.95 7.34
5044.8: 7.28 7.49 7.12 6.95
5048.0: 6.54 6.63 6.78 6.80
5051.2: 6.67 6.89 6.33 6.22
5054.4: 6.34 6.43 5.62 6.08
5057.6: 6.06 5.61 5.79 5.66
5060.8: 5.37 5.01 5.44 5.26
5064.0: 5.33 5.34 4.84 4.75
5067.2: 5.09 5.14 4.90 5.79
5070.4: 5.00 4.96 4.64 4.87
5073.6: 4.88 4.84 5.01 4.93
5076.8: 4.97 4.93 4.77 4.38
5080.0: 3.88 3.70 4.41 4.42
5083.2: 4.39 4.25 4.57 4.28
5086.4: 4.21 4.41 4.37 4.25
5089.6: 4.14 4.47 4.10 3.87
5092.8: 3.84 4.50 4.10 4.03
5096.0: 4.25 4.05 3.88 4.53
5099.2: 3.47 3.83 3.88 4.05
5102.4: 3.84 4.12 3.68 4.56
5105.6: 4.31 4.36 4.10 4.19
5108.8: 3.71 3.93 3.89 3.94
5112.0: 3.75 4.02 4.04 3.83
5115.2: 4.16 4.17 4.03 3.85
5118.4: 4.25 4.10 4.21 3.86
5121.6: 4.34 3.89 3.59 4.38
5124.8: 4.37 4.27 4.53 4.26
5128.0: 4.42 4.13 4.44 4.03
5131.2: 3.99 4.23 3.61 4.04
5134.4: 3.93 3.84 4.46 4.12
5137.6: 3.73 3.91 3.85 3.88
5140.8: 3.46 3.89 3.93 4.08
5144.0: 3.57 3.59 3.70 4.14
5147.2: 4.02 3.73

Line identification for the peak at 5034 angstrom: Ly-alpha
